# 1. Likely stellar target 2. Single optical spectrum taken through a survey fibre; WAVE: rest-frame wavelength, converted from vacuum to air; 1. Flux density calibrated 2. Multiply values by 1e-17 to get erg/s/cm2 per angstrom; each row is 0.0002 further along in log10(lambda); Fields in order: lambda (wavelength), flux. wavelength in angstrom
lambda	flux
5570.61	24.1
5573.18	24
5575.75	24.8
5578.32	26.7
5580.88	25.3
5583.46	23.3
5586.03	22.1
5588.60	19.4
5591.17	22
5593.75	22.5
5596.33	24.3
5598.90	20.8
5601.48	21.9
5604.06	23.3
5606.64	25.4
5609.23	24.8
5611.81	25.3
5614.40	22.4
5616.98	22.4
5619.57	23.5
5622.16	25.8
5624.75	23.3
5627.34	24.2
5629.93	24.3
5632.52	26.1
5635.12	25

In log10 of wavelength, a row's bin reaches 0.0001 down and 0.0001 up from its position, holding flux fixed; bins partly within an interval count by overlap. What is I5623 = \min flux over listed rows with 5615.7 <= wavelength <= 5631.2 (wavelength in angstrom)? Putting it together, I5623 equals 22.4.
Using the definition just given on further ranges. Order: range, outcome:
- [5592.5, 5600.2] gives 20.8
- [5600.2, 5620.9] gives 21.9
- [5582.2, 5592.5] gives 19.4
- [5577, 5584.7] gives 23.3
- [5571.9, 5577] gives 24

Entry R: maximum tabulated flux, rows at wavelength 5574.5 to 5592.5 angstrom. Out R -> 26.7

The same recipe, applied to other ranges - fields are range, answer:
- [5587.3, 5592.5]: 22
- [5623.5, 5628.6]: 24.2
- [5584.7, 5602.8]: 24.3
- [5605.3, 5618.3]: 25.4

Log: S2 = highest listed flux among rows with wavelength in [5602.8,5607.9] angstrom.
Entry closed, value 25.4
